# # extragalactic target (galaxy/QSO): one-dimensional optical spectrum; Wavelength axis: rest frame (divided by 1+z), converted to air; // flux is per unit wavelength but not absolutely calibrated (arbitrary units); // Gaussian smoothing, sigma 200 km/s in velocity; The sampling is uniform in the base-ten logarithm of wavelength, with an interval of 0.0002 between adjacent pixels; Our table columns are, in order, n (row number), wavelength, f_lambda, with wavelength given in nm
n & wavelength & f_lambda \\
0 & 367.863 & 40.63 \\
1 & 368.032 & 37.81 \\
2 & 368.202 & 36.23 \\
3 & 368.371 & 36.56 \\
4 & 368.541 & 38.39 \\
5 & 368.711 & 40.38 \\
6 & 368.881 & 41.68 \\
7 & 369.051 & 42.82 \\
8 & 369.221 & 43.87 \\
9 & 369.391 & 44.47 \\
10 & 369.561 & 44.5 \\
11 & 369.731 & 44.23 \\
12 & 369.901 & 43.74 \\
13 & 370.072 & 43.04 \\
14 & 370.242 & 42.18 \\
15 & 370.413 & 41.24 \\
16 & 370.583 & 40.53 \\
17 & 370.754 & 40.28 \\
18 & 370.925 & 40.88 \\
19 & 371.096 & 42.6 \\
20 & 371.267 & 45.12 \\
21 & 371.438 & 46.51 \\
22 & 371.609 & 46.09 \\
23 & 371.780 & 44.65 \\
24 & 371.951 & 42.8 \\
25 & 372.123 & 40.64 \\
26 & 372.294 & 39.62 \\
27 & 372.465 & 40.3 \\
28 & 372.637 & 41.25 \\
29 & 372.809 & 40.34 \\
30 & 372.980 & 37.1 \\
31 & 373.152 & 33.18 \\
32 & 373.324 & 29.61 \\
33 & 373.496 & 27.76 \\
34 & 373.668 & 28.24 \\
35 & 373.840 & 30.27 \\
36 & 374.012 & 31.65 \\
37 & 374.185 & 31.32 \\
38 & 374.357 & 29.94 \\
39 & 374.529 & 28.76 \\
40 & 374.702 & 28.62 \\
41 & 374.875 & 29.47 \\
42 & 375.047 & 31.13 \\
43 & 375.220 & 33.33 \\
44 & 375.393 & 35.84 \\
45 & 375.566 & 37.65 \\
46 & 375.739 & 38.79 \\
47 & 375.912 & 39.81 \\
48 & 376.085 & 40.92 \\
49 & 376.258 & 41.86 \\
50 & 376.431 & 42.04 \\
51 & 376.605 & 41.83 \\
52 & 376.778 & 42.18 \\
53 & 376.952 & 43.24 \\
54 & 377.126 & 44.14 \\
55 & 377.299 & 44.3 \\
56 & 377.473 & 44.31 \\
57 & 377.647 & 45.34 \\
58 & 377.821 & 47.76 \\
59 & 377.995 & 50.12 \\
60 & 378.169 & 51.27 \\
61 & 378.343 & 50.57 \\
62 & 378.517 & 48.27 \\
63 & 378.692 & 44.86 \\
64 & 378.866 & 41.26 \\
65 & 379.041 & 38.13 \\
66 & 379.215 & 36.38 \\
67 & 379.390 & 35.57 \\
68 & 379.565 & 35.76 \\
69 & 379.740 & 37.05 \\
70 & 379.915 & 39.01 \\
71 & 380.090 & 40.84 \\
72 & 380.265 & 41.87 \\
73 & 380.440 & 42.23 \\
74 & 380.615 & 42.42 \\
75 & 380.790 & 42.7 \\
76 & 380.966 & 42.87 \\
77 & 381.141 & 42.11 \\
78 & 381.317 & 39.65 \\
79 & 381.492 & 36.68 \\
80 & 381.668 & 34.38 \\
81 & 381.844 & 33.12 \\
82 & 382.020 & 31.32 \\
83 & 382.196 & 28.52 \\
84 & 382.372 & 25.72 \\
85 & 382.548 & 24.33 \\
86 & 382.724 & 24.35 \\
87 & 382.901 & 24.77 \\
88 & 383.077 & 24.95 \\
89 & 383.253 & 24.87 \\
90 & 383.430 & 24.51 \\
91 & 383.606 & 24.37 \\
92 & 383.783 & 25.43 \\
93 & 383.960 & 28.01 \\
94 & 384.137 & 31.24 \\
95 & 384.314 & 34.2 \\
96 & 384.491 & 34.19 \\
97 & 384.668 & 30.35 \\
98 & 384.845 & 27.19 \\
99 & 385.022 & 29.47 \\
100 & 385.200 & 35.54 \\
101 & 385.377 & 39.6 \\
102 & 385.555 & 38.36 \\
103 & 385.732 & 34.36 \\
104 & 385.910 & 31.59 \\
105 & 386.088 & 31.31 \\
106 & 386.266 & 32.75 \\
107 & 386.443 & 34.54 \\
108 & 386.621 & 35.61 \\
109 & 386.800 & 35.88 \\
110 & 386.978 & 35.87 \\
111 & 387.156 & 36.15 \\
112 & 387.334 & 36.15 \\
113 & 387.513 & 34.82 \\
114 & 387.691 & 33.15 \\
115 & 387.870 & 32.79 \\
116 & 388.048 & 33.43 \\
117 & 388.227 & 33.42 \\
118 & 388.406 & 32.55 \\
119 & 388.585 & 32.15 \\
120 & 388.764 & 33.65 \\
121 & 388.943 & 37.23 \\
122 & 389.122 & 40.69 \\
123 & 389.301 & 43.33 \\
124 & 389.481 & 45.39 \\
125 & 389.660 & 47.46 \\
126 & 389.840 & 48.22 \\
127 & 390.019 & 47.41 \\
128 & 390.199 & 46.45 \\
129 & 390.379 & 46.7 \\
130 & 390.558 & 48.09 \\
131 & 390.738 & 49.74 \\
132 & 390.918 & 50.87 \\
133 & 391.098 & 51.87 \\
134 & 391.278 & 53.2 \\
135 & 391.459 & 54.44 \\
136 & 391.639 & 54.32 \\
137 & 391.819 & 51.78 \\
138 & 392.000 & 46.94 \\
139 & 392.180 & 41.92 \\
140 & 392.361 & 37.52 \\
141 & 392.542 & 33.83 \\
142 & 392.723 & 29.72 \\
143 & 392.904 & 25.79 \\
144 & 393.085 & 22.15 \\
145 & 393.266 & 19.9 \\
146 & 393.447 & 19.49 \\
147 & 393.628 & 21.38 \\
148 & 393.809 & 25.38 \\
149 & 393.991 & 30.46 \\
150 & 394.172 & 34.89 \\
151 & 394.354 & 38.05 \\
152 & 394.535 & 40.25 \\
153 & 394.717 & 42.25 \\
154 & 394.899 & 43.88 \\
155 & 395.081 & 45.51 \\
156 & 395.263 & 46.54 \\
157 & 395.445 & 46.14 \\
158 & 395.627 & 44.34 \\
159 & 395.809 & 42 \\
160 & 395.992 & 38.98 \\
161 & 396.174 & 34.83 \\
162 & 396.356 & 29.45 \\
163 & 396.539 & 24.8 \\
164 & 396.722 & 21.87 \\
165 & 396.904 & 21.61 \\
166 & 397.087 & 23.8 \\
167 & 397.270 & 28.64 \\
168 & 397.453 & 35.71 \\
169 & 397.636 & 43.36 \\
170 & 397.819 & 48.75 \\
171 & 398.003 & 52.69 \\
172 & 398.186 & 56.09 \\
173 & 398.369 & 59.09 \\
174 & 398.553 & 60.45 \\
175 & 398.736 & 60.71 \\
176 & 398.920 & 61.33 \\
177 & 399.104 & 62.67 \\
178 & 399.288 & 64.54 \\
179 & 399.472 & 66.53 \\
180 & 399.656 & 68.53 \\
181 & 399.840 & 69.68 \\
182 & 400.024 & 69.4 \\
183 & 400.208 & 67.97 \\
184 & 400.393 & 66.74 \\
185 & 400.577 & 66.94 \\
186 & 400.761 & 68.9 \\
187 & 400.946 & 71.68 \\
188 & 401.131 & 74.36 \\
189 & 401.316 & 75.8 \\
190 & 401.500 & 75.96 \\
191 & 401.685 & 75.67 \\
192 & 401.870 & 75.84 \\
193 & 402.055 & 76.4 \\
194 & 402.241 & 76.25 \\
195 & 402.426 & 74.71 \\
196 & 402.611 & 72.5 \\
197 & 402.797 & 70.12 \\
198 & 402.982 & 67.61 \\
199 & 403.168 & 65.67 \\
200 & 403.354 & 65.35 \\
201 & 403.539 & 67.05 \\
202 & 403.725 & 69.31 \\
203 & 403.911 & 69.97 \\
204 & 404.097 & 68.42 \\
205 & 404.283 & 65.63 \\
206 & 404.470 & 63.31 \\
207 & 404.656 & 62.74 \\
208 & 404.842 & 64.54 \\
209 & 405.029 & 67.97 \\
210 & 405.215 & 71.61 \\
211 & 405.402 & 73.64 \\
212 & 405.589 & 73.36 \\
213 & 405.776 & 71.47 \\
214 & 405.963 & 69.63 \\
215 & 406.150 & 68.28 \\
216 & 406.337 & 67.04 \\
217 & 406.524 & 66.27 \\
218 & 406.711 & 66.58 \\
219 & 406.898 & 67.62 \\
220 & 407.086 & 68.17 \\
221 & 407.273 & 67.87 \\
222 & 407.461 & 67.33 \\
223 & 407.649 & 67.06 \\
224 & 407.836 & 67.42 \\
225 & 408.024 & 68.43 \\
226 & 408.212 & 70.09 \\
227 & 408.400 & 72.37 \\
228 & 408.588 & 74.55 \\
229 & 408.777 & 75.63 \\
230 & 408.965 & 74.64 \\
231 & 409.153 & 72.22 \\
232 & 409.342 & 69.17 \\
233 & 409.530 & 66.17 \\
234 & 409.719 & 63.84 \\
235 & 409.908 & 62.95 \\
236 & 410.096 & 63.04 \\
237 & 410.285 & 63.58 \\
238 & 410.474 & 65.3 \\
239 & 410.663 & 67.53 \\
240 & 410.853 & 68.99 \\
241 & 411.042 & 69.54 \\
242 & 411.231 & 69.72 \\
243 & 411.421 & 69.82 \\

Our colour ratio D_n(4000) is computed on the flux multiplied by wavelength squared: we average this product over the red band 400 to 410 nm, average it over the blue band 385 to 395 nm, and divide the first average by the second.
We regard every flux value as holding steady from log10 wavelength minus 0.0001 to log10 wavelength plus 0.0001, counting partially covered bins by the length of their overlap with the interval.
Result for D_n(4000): 2.0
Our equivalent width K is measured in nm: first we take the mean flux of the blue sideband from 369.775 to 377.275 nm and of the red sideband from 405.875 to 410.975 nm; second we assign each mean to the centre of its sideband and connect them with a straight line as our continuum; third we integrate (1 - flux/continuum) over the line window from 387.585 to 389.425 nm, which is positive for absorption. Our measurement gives 0.565 nm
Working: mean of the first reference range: 38.2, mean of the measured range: 35.4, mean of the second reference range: 68.2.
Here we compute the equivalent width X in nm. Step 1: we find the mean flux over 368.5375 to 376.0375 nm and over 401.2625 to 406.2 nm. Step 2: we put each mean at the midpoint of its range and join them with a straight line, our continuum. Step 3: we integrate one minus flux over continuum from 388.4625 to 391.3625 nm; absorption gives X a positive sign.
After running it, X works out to 0.583 nm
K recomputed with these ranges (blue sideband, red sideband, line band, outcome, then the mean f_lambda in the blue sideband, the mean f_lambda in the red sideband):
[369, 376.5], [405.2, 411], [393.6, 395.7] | 0.680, 38.3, 68.7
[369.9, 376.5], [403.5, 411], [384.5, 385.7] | 0.368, 37.6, 68.3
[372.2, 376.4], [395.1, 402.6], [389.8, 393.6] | 0.614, 34.6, 55.9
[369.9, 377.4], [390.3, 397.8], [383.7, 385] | 0.270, 38.2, 37.7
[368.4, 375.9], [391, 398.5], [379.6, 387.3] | 0.979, 38.2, 38.3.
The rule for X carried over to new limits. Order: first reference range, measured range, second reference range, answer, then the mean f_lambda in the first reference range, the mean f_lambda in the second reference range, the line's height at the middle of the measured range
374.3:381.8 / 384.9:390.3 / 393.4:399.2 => 0.44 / 40.1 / 40.4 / 40.3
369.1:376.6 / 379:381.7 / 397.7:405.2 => 0.39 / 38.3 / 67.2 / 45.9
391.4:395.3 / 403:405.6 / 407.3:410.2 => -0.35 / 36.4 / 68.9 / 59.5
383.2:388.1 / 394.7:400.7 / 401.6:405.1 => 0.93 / 32.4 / 69.4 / 57.6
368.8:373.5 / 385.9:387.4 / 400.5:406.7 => 0.56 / 41.3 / 70.1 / 55.1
